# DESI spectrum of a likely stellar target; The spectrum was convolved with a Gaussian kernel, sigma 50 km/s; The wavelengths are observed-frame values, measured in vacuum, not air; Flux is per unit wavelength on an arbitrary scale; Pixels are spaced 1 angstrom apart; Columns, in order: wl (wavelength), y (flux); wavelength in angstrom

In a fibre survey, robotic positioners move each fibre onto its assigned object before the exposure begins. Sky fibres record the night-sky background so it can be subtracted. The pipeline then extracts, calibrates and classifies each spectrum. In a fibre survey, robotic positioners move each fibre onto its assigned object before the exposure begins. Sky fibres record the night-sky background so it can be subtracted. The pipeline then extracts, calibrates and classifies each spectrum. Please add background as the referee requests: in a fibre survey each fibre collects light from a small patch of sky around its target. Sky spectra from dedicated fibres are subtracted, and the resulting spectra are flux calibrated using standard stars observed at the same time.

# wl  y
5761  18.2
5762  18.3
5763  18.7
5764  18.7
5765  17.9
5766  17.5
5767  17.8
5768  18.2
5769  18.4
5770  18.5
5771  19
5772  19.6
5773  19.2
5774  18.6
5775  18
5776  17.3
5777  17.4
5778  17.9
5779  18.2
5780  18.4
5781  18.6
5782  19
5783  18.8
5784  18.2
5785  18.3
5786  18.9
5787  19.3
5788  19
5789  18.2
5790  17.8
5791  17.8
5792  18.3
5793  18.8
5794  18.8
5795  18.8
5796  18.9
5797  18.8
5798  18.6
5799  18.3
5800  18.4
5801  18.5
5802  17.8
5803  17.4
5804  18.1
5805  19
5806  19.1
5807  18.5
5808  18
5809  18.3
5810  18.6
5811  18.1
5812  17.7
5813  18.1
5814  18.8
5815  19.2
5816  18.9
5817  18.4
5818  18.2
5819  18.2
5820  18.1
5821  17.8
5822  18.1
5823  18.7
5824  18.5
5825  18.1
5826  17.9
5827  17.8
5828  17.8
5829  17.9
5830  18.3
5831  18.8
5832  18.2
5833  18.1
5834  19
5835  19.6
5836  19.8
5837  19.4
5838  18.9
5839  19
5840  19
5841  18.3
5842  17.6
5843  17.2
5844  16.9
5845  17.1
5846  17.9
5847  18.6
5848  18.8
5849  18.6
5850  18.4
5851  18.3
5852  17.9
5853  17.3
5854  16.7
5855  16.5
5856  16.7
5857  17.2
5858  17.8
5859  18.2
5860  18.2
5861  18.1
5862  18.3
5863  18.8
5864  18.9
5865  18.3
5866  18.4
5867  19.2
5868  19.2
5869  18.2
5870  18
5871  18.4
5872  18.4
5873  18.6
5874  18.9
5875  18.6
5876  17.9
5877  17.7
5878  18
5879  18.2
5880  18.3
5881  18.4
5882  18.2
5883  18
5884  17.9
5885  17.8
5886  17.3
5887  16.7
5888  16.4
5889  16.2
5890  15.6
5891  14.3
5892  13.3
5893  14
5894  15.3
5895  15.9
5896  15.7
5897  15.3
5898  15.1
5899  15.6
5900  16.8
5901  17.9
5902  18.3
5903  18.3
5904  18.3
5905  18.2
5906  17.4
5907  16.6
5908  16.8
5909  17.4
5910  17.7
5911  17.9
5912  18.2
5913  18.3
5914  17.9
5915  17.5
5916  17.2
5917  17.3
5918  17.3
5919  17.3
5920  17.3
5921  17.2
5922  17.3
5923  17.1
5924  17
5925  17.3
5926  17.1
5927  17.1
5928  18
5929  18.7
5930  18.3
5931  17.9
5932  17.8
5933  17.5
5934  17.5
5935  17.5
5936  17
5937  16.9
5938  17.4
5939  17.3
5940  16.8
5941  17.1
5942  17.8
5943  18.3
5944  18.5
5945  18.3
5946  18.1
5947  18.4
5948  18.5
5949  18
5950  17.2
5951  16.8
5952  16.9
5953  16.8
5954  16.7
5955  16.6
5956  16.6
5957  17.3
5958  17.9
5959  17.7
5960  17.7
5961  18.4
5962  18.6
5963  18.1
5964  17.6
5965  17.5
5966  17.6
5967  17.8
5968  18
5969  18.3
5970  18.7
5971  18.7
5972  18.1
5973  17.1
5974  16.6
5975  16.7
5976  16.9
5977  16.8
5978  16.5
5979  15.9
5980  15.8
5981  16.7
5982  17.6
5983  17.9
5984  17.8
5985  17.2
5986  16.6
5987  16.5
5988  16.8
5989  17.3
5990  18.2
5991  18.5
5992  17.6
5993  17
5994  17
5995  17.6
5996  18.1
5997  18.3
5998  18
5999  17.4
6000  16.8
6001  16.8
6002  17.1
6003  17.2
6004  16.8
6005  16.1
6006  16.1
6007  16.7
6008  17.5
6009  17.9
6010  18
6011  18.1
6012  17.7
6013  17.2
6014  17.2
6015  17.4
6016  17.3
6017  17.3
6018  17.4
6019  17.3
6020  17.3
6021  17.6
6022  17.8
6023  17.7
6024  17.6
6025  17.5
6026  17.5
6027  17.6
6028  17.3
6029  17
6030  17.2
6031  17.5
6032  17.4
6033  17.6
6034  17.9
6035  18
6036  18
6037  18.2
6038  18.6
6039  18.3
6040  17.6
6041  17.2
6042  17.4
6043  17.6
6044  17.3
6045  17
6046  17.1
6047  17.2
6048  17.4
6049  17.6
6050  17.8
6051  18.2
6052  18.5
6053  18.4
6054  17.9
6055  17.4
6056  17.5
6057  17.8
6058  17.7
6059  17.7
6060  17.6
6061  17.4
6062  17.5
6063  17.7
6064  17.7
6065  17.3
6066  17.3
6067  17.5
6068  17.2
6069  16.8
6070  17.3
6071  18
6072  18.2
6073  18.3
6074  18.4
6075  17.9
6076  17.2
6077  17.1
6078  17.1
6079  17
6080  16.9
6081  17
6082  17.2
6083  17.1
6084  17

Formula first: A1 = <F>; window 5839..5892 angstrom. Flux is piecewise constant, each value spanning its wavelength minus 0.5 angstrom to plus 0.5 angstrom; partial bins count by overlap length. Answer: 17.8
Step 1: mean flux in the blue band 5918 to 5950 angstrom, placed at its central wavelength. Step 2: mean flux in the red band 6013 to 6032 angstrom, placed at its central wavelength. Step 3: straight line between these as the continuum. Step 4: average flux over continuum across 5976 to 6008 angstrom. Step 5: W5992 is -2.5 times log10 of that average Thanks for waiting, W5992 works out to 0.022 mag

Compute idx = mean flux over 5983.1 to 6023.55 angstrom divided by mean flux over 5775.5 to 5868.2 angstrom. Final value 0.9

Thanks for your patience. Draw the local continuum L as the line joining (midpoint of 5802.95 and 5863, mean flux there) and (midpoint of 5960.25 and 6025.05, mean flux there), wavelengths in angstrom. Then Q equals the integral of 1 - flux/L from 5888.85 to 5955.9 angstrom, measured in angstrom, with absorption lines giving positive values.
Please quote 2.3 angstrom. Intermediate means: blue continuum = 18.2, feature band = 17.1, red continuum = 17.4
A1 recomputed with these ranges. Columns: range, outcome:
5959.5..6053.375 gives 17.5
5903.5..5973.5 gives 17.6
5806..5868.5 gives 18.3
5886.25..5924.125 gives 16.8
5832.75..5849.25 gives 18.5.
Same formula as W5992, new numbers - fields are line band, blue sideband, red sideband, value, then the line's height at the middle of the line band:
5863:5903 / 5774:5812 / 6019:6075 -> 0.05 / 18.1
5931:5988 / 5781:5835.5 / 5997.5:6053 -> 0.02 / 17.8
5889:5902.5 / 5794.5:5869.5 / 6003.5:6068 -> 0.15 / 18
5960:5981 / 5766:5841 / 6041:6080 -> 0.02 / 17.9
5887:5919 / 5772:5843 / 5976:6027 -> 0.07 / 17.9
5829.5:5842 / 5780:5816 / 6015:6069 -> -0.03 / 18.3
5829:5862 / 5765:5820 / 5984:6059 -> 0.00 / 18.2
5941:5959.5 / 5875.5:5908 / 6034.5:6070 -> -0.03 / 17.1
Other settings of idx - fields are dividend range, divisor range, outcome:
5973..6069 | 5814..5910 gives 0.98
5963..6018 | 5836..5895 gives 0.98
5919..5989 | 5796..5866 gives 0.96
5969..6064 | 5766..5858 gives 0.95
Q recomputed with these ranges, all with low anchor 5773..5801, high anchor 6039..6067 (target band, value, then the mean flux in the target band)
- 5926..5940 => 0.3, 17.6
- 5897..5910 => 0.6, 17.2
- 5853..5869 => 0.2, 18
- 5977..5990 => 0.6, 16.9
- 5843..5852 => 0.1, 18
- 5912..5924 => 0.4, 17.4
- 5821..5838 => -0.2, 18.5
